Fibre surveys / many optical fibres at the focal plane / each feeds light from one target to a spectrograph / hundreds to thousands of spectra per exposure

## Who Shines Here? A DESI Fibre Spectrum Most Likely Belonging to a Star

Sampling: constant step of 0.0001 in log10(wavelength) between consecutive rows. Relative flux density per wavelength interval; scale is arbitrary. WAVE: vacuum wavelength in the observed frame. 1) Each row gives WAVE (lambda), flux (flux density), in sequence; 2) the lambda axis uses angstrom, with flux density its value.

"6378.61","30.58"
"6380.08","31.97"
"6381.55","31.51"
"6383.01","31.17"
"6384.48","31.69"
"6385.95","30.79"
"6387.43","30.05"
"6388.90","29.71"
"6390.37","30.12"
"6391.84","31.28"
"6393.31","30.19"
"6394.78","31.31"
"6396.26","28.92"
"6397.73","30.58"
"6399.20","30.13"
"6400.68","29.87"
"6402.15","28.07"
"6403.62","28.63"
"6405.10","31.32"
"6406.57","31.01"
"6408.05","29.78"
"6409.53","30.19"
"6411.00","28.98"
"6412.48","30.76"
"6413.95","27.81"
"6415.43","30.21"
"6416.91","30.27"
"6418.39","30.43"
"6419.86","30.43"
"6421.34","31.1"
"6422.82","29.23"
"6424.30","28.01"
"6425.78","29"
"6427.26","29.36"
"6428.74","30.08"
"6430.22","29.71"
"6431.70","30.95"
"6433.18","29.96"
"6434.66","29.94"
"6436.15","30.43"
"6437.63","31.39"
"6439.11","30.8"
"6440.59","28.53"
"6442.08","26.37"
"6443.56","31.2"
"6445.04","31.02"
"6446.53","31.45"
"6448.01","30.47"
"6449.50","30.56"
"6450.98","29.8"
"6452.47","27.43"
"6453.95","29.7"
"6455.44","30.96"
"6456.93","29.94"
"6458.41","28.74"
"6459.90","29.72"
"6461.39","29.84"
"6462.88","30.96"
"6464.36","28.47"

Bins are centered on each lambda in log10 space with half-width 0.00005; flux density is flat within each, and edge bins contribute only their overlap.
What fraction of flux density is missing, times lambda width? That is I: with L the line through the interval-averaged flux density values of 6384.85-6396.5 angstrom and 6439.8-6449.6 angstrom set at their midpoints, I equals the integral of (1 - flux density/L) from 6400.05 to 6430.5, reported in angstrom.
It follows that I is 0.4 angstrom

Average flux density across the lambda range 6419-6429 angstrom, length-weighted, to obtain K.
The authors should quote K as 29.6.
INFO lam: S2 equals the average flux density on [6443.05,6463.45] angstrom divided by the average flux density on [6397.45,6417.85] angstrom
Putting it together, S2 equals 1.0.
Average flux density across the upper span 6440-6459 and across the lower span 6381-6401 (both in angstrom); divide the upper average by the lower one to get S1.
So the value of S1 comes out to 0.97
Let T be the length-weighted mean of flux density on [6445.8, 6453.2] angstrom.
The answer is 29.9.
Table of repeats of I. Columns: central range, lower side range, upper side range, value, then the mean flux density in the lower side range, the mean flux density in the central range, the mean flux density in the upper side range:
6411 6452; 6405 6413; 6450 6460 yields -0.1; 30.2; 29.9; 29.5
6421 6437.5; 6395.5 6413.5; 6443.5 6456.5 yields 0.1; 29.8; 29.8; 30.2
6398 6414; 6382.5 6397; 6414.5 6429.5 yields 0.2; 30.5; 29.8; 29.8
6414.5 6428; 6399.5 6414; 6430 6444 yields 0.0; 29.7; 29.7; 29.9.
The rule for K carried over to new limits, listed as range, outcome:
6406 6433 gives 29.8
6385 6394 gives 30.4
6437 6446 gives 29.9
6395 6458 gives 29.9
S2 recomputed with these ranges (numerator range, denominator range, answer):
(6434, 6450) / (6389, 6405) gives 1.01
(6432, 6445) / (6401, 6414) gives 1.01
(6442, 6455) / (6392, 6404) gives 1.01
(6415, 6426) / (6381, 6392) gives 0.97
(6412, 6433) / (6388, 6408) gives 0.99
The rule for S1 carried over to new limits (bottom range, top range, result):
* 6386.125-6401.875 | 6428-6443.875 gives 0.99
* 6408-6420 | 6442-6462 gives 1.00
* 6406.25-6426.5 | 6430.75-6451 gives 1.02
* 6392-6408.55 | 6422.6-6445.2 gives 0.99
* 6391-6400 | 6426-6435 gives 0.99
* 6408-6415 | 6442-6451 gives 1.03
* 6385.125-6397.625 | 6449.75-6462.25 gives 0.98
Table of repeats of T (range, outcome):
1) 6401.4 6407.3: 29.8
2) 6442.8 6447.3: 31.2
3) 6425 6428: 29.2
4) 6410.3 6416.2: 29.4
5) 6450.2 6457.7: 29.6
